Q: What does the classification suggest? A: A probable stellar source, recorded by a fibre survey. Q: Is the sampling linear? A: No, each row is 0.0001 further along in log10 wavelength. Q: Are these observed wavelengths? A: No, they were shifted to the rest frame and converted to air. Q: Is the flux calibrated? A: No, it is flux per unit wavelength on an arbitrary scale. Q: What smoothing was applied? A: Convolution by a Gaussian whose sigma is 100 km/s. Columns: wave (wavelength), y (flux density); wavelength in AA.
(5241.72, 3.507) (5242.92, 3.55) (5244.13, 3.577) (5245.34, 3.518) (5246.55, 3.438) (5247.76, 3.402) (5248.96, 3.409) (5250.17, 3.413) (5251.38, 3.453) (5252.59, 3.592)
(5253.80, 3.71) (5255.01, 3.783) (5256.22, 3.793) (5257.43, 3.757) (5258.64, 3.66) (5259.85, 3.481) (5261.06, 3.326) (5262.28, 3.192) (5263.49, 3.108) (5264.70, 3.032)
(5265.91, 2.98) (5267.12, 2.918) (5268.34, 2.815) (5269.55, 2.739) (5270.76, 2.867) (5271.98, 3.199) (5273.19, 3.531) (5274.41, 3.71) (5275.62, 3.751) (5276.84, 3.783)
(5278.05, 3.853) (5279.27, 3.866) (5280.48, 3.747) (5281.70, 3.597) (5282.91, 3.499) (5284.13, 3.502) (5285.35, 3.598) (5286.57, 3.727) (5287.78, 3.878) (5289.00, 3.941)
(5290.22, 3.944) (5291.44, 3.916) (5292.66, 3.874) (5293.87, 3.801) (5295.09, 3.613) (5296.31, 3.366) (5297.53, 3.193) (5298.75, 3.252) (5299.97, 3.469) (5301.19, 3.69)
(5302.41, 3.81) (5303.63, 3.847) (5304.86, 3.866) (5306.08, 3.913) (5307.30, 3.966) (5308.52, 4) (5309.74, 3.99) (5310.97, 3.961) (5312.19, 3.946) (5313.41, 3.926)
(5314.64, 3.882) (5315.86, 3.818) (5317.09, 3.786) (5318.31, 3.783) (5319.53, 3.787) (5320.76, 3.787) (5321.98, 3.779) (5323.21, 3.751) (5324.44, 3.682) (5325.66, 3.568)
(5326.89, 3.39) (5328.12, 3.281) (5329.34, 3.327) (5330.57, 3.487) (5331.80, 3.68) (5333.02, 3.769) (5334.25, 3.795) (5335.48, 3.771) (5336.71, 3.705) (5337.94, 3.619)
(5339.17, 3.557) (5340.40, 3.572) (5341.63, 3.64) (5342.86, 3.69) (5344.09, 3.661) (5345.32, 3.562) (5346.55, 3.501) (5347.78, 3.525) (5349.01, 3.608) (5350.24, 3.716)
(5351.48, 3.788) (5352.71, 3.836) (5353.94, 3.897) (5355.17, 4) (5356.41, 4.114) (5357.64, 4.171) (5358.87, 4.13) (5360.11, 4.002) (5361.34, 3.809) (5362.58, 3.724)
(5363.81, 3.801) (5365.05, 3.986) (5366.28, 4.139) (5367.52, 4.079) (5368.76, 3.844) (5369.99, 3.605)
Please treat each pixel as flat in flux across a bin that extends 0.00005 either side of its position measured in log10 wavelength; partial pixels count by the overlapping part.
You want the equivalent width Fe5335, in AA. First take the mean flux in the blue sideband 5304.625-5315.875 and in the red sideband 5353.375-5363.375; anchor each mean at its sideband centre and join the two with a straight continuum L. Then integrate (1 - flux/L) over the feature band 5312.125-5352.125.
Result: 2.91 AA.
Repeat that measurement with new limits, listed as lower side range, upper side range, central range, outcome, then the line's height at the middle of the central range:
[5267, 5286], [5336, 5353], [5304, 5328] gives -1.70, 3.56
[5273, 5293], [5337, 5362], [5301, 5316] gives -0.58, 3.76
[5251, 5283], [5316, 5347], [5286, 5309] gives -1.35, 3.53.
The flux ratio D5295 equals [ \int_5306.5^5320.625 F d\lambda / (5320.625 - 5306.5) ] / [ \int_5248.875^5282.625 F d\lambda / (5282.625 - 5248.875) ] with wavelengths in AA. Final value 1.1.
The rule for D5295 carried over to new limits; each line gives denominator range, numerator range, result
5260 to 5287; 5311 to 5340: 1.09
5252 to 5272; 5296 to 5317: 1.14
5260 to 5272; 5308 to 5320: 1.29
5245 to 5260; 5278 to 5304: 1.03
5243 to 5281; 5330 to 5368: 1.10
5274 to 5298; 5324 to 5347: 0.97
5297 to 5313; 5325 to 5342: 0.95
